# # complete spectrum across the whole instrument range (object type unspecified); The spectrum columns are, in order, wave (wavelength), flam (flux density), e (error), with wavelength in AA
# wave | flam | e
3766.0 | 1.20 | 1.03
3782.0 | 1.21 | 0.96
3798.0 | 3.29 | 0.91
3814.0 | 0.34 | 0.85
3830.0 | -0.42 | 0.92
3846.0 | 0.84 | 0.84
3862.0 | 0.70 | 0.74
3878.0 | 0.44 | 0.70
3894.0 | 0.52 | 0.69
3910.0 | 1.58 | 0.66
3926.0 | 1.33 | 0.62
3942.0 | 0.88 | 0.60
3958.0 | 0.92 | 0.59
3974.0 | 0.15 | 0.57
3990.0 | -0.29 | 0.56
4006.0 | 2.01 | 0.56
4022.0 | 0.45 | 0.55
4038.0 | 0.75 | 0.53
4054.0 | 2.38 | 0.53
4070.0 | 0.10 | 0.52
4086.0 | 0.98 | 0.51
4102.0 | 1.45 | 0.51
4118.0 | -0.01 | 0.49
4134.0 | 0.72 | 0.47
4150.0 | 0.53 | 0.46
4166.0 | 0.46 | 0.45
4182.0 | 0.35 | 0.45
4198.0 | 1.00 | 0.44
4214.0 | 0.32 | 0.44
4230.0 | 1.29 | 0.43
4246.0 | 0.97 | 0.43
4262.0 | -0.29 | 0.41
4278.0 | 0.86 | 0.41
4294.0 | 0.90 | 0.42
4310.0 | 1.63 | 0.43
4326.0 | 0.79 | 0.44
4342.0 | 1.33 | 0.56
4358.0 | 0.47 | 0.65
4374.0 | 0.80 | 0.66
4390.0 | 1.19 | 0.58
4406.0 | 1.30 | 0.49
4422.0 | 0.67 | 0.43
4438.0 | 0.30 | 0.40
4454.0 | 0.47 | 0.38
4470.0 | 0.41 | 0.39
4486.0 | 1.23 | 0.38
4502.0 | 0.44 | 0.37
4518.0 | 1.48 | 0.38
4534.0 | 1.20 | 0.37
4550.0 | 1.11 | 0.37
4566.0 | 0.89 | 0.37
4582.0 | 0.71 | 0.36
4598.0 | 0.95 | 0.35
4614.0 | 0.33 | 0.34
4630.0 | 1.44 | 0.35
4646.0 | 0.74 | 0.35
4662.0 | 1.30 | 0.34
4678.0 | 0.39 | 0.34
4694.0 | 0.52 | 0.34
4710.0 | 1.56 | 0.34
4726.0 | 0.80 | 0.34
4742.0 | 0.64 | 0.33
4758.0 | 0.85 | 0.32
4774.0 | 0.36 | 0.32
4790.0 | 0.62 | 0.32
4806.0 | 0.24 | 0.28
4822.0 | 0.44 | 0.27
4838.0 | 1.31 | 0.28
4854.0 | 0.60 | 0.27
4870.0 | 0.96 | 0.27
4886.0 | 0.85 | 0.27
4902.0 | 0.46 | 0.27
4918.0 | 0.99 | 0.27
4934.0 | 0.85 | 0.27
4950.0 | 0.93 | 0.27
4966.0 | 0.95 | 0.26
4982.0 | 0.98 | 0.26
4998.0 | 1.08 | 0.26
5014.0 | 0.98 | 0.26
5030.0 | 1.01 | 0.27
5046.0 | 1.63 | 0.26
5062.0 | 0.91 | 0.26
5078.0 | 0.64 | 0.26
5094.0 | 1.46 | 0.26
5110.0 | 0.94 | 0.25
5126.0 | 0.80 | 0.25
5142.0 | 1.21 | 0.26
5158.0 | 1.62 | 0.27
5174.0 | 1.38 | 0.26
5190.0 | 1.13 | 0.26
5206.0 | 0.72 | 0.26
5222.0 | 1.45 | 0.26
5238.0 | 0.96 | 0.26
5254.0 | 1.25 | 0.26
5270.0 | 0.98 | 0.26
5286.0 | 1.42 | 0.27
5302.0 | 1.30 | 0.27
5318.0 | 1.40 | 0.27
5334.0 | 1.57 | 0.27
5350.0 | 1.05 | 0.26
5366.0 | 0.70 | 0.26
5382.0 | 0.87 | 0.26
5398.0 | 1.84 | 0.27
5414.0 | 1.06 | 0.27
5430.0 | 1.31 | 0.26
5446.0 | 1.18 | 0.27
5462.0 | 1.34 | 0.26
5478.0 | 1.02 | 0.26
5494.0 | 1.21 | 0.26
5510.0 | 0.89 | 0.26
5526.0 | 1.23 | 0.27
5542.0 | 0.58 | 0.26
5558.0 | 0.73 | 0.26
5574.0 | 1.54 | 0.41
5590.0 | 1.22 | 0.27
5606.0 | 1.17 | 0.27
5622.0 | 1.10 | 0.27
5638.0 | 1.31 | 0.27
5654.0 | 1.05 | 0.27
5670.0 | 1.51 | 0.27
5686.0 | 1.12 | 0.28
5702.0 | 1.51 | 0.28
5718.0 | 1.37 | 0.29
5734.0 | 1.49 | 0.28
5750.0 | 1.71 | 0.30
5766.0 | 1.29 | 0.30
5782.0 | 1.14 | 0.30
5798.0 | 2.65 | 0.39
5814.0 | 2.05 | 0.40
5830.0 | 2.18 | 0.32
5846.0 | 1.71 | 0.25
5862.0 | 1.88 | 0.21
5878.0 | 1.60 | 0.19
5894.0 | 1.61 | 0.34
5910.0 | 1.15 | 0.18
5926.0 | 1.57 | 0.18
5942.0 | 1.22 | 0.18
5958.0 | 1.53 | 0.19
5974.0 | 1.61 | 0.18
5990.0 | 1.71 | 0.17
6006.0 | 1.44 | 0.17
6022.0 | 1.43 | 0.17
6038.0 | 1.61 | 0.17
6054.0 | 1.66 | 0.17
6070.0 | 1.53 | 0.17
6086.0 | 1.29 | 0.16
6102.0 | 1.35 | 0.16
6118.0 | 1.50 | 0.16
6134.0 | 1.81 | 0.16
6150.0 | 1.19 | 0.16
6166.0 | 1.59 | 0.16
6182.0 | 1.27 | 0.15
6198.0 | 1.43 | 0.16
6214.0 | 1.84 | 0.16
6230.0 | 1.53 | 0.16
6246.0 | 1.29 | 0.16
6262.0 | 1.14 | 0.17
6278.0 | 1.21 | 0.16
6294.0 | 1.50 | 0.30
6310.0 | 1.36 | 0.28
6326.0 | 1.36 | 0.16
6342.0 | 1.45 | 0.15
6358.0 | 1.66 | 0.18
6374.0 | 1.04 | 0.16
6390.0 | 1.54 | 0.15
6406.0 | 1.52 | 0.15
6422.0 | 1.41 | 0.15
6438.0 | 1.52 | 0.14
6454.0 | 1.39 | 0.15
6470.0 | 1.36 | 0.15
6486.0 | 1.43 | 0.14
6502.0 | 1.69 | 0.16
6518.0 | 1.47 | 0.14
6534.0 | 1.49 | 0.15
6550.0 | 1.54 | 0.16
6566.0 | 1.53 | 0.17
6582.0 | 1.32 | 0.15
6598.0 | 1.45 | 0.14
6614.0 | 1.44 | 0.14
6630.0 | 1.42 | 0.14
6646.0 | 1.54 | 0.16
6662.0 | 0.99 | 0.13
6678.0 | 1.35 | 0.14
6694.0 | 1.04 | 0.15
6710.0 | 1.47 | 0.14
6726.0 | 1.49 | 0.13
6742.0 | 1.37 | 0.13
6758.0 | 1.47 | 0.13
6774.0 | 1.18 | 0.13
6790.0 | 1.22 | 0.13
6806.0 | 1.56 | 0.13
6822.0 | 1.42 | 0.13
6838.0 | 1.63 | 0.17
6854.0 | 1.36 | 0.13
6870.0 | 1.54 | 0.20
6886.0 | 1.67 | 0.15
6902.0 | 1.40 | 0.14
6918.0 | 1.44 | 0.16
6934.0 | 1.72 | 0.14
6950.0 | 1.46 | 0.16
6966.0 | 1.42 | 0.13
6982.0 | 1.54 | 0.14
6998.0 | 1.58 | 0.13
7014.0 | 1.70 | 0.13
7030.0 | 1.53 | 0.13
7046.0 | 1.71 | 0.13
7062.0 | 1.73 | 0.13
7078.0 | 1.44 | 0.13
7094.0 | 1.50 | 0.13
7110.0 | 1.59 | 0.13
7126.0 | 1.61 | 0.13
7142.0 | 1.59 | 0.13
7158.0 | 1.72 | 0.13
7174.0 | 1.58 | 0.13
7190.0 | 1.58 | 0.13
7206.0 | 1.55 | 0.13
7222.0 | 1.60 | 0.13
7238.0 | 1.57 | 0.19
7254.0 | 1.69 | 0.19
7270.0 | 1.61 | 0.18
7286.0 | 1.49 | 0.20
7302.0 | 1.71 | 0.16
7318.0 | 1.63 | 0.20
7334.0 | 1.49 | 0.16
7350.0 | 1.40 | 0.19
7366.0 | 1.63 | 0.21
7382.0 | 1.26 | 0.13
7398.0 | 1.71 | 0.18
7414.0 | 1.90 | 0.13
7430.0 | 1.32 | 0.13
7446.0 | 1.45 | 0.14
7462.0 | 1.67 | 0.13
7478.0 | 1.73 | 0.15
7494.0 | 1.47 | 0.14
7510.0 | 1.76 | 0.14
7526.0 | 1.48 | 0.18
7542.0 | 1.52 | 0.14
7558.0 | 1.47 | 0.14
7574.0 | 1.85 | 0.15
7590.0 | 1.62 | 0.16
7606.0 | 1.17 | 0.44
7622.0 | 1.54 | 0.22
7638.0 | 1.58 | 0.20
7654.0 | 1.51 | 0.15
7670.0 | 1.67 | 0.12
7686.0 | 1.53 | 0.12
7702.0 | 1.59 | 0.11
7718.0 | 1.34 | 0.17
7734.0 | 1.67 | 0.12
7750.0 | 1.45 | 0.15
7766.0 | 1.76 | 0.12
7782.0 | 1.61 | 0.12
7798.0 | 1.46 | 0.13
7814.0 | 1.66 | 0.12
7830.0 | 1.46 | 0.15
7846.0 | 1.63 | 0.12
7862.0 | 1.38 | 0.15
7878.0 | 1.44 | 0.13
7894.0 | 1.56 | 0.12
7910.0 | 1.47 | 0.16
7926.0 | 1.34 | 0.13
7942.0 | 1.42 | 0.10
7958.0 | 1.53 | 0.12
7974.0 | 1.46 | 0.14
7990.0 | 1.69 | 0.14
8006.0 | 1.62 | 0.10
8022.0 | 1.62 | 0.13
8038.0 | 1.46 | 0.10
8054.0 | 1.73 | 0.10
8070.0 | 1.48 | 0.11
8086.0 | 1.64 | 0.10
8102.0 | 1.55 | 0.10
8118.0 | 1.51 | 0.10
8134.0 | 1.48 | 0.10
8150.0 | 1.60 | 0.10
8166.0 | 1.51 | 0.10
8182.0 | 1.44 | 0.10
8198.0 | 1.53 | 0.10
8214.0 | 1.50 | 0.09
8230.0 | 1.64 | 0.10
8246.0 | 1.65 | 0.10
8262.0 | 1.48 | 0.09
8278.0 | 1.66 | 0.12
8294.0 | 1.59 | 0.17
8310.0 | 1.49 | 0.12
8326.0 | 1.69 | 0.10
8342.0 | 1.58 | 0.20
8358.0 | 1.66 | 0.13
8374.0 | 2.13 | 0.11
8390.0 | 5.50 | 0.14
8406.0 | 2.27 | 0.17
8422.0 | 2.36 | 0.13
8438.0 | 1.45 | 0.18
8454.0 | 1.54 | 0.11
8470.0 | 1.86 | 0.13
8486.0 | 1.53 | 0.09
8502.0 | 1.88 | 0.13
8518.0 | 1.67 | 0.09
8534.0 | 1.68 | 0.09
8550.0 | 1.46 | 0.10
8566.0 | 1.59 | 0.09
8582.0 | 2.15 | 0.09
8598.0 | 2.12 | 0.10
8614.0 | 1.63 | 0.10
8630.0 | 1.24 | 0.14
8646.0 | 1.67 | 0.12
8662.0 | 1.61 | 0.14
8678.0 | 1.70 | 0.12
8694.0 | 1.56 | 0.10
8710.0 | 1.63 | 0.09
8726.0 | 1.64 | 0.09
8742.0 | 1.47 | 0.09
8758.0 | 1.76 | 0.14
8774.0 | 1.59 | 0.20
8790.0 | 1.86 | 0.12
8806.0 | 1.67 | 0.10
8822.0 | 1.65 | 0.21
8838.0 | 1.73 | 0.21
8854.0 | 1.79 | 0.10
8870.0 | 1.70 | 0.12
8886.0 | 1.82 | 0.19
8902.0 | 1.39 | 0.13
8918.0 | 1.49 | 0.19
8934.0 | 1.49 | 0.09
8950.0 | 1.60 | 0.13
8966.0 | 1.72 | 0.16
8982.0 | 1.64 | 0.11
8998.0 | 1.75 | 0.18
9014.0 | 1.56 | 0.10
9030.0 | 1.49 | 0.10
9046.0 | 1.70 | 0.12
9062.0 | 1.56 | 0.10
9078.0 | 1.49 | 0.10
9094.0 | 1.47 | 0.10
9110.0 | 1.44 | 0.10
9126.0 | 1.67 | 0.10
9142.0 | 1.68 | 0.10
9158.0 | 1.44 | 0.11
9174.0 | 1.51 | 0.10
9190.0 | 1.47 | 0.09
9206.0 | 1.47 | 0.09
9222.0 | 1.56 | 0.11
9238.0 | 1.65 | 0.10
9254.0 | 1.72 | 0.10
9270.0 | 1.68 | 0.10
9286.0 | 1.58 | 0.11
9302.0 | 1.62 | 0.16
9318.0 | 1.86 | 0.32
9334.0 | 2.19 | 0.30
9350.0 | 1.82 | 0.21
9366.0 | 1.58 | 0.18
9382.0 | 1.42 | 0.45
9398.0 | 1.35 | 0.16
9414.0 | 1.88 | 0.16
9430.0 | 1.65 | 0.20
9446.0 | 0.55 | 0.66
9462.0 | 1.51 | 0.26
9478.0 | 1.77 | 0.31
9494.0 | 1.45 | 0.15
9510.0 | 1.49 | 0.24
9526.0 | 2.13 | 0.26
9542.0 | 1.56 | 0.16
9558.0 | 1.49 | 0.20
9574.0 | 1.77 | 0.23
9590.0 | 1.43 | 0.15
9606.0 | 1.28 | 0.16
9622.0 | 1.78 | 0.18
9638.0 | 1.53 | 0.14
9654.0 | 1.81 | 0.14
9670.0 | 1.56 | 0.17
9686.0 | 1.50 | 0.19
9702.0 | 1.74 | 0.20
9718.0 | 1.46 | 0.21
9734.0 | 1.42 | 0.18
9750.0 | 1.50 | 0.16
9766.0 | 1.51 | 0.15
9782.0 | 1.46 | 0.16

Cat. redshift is 0.28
